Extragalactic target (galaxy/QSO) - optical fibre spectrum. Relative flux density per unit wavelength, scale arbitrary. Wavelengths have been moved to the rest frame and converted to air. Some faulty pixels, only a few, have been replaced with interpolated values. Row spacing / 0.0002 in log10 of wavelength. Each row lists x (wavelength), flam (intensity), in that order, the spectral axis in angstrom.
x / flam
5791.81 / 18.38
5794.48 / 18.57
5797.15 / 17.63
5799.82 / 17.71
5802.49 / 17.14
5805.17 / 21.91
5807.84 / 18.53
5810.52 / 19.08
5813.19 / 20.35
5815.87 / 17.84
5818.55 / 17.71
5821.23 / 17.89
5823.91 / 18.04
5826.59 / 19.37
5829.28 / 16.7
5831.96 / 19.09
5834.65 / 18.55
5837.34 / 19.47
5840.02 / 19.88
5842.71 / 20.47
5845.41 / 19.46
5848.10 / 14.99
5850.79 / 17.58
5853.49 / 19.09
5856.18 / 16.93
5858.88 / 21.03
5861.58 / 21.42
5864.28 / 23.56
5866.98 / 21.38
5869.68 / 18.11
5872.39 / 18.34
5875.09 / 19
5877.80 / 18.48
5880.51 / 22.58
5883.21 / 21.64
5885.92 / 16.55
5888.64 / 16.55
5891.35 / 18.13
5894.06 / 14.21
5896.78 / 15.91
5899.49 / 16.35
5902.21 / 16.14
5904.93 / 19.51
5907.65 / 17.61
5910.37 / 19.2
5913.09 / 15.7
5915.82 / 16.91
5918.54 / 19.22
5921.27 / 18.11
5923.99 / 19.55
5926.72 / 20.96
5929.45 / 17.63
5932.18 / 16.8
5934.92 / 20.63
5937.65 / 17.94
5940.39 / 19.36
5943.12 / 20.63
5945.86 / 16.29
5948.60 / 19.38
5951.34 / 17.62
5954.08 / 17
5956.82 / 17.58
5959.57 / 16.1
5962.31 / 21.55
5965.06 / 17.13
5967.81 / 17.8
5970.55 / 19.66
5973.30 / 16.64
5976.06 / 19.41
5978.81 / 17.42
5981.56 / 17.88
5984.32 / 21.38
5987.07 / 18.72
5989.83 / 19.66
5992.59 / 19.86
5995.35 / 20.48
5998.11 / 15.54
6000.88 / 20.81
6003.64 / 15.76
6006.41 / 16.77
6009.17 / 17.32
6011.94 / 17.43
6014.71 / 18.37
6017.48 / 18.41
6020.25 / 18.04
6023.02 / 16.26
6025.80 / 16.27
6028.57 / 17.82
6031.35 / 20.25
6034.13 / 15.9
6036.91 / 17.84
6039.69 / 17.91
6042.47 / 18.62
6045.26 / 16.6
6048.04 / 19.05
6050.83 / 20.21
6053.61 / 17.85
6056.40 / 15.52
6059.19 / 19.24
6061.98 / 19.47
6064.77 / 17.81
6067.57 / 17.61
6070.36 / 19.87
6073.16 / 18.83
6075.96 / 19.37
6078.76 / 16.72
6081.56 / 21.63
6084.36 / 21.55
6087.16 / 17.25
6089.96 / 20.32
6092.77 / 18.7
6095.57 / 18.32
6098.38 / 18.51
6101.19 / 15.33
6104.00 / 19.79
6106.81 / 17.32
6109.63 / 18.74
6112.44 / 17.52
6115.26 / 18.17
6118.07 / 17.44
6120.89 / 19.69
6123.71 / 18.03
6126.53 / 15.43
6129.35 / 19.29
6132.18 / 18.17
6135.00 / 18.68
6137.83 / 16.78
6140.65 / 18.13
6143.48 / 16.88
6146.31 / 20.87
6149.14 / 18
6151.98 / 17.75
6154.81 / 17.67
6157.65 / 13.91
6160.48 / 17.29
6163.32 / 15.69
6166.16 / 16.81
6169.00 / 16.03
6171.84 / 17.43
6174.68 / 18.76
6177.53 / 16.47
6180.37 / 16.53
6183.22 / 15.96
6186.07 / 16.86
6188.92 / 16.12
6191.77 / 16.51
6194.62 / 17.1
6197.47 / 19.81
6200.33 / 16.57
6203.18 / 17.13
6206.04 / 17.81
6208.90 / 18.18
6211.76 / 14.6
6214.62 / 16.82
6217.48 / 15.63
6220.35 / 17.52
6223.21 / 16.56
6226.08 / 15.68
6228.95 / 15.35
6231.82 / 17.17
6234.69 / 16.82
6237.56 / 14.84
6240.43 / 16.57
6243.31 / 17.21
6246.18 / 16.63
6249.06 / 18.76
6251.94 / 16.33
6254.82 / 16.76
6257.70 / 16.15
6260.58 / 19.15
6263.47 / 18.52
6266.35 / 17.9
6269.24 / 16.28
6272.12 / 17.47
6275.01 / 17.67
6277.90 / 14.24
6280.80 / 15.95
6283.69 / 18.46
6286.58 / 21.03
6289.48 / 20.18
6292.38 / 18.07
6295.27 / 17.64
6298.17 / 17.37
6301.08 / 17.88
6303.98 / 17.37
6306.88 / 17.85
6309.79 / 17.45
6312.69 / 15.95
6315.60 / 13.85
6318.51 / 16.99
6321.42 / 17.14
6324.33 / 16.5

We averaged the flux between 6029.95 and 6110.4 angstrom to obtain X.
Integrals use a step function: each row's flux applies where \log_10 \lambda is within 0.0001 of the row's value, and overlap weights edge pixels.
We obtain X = 18.5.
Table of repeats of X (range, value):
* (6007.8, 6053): 17.9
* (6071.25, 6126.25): 18.5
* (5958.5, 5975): 18.2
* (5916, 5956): 18.6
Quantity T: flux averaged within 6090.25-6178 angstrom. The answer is 17.7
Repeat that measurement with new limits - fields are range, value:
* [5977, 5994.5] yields 19.2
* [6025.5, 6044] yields 17.9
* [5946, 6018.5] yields 18.3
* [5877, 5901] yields 17.8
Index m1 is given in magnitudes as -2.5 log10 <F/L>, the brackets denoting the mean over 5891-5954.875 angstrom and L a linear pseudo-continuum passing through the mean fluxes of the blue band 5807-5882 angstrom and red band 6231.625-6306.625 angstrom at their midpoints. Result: 0.05 mag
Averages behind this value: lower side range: 19.1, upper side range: 17.4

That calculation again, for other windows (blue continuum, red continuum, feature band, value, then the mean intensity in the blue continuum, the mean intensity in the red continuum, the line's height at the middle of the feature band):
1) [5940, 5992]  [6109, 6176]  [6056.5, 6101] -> -0.05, 18.5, 17.6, 17.9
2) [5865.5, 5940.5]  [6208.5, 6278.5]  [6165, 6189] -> 0.02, 18.3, 16.8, 17.1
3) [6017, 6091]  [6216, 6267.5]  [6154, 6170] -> 0.09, 18.4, 16.9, 17.5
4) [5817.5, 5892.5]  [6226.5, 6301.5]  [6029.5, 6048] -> 0.02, 19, 17.3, 18.2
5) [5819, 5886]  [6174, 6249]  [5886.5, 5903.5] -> 0.17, 19.2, 16.8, 18.9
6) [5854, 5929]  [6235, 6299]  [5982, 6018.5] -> -0.01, 18.6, 17.4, 18.3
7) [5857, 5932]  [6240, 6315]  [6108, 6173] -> 0.02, 18.6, 17.5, 17.9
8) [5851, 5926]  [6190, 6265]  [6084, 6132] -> -0.04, 18.6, 16.9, 17.5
